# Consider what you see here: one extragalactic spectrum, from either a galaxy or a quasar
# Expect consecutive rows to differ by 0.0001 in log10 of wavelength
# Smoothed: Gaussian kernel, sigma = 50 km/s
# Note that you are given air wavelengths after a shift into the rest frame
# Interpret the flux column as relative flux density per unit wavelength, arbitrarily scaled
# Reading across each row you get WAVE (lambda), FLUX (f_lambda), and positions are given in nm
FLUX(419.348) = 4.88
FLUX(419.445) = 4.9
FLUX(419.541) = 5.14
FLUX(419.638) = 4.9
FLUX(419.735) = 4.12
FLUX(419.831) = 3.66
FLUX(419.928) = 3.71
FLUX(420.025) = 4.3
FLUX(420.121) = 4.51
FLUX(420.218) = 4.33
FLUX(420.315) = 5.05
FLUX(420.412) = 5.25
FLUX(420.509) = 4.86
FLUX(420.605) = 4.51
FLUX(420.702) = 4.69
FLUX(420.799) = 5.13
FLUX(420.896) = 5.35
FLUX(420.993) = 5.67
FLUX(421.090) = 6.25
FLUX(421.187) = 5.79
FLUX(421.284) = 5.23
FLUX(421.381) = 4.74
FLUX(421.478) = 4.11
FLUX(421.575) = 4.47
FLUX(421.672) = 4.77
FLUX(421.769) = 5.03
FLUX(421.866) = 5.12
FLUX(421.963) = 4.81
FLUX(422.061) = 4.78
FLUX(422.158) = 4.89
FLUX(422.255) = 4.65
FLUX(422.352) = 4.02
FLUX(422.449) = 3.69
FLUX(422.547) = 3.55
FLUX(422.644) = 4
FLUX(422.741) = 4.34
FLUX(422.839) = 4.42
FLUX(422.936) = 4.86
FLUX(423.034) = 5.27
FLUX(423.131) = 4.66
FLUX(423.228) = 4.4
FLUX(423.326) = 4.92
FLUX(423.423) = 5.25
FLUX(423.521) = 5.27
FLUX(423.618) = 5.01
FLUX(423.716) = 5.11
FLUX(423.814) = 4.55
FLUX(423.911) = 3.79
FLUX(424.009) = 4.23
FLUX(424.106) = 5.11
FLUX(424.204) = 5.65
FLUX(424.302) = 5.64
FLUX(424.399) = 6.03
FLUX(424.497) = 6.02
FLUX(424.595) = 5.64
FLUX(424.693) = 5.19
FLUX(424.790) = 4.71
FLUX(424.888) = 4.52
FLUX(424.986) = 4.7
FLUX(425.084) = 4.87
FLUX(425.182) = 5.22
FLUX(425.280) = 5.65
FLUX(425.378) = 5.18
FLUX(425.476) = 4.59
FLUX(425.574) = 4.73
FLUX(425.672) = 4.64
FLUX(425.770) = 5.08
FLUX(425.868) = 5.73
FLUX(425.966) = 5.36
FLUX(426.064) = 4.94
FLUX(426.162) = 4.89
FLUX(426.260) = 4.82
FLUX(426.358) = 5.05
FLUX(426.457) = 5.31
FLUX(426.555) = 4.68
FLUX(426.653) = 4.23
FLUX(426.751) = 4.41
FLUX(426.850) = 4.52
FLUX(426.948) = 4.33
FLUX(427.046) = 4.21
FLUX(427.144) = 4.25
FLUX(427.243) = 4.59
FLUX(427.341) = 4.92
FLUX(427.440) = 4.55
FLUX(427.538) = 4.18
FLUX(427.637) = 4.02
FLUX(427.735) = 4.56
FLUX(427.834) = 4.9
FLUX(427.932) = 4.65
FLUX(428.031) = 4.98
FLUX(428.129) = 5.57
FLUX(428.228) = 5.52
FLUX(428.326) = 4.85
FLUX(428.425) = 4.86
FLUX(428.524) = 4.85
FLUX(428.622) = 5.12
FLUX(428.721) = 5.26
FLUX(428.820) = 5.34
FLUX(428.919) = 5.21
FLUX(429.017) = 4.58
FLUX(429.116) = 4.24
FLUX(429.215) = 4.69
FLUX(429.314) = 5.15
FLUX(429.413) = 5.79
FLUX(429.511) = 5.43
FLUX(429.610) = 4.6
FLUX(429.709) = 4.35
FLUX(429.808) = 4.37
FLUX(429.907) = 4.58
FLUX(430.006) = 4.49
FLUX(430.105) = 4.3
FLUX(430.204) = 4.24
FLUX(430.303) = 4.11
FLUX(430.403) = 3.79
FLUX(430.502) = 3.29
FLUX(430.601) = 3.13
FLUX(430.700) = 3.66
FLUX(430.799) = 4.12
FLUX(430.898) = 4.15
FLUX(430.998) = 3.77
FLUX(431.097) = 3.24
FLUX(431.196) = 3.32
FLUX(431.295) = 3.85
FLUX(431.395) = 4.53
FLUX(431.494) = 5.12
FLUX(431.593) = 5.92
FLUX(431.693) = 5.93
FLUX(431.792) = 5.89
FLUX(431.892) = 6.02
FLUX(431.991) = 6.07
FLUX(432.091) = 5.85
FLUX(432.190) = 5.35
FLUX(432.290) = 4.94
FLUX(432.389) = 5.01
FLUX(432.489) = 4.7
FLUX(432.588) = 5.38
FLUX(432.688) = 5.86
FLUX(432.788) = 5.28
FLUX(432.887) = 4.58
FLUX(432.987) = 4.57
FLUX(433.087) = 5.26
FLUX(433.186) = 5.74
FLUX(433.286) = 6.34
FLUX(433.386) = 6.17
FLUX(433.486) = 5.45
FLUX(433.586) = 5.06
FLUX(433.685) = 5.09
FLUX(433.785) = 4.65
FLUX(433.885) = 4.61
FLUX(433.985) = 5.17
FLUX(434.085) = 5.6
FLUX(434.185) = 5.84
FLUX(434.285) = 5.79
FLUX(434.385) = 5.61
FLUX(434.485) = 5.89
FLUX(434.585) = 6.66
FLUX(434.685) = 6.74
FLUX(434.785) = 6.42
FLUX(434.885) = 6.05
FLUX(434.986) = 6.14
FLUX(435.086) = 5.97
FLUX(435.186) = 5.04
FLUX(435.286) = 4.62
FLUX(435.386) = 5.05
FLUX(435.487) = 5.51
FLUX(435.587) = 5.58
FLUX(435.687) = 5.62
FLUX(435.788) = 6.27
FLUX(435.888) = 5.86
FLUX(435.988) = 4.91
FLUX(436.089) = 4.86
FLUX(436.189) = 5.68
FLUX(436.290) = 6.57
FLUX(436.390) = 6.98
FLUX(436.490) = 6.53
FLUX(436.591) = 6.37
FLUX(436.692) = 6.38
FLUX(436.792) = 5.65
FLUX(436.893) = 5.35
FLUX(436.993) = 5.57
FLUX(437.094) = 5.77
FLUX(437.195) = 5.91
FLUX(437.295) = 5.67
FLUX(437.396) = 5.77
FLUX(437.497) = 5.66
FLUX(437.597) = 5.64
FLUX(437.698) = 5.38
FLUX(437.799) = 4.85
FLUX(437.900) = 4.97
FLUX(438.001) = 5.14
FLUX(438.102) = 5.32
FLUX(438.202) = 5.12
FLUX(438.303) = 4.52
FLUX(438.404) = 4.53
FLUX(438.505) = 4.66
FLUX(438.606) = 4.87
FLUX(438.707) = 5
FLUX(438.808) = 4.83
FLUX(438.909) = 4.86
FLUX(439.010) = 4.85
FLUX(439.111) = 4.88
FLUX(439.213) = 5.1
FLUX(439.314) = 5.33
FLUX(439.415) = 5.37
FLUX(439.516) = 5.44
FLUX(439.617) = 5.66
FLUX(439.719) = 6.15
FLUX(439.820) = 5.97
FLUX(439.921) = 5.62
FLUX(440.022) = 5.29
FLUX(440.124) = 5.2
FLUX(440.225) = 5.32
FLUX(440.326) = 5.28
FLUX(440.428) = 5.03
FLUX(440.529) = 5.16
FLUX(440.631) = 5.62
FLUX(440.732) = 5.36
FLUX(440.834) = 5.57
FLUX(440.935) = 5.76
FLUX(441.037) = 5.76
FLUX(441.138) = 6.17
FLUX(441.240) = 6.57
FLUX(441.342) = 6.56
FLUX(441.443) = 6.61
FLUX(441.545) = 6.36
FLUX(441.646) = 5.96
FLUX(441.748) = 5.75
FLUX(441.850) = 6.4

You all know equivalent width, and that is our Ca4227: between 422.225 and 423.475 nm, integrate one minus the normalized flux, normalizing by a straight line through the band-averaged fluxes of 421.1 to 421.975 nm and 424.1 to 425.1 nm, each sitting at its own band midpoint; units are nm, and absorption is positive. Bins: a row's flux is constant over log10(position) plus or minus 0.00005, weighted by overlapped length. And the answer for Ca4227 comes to 0.16 nm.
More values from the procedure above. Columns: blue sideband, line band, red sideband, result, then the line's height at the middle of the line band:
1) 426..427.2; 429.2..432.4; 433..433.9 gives 0.29 nm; 5.09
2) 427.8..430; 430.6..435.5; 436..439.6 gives -0.07 nm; 5.16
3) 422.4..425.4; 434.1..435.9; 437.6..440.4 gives -0.25 nm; 5.1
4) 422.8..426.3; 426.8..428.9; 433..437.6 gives 0.19 nm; 5.23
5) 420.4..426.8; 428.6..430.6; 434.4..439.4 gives 0.22 nm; 5.19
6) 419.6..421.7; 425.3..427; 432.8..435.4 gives 0.08 nm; 5.1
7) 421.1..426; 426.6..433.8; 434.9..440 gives 0.52 nm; 5.17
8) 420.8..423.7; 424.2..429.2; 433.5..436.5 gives 0.18 nm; 5.11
